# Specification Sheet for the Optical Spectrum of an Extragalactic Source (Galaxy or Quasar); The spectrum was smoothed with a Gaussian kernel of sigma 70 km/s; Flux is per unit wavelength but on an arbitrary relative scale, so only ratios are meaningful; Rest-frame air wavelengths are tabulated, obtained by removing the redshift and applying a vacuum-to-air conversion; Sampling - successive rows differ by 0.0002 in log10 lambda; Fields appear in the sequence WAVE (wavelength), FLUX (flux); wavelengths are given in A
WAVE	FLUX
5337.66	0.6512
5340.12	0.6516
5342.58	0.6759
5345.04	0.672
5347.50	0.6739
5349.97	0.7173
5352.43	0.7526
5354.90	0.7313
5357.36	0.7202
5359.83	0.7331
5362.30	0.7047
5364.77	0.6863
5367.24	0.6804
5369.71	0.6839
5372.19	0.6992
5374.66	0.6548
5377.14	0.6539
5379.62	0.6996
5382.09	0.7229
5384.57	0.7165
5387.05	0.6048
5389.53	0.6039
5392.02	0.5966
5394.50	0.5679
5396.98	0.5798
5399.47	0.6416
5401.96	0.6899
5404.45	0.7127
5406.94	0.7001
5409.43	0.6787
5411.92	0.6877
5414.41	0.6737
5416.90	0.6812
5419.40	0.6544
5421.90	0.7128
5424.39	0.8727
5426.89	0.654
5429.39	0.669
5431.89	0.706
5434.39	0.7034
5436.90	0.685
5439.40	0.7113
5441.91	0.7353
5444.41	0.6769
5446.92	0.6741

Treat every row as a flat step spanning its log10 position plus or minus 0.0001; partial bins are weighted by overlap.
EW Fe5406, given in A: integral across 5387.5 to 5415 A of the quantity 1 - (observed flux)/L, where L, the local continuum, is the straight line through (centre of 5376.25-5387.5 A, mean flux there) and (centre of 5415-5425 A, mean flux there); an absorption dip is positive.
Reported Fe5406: 2.2 A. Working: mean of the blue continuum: 0.686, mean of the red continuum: 0.718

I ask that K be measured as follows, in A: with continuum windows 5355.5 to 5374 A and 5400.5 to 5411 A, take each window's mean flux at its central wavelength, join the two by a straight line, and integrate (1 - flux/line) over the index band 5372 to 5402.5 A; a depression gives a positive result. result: 2.2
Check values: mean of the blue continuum 0.701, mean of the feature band 0.646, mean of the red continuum 0.694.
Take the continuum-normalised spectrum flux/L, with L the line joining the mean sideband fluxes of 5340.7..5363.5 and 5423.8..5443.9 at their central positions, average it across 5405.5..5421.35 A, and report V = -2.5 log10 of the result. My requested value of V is 0.04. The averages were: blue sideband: 0.707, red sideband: 0.711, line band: 0.681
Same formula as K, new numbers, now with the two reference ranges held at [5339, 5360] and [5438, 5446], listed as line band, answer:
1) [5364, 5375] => 0.31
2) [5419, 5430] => -0.22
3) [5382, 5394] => 1.14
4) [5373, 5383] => 0.30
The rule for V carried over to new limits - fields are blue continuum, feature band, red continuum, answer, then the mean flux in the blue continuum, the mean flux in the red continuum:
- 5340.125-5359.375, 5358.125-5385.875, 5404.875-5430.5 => 0.012 mag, 0.704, 0.699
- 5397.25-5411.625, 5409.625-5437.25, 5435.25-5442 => -0.011 mag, 0.677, 0.705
